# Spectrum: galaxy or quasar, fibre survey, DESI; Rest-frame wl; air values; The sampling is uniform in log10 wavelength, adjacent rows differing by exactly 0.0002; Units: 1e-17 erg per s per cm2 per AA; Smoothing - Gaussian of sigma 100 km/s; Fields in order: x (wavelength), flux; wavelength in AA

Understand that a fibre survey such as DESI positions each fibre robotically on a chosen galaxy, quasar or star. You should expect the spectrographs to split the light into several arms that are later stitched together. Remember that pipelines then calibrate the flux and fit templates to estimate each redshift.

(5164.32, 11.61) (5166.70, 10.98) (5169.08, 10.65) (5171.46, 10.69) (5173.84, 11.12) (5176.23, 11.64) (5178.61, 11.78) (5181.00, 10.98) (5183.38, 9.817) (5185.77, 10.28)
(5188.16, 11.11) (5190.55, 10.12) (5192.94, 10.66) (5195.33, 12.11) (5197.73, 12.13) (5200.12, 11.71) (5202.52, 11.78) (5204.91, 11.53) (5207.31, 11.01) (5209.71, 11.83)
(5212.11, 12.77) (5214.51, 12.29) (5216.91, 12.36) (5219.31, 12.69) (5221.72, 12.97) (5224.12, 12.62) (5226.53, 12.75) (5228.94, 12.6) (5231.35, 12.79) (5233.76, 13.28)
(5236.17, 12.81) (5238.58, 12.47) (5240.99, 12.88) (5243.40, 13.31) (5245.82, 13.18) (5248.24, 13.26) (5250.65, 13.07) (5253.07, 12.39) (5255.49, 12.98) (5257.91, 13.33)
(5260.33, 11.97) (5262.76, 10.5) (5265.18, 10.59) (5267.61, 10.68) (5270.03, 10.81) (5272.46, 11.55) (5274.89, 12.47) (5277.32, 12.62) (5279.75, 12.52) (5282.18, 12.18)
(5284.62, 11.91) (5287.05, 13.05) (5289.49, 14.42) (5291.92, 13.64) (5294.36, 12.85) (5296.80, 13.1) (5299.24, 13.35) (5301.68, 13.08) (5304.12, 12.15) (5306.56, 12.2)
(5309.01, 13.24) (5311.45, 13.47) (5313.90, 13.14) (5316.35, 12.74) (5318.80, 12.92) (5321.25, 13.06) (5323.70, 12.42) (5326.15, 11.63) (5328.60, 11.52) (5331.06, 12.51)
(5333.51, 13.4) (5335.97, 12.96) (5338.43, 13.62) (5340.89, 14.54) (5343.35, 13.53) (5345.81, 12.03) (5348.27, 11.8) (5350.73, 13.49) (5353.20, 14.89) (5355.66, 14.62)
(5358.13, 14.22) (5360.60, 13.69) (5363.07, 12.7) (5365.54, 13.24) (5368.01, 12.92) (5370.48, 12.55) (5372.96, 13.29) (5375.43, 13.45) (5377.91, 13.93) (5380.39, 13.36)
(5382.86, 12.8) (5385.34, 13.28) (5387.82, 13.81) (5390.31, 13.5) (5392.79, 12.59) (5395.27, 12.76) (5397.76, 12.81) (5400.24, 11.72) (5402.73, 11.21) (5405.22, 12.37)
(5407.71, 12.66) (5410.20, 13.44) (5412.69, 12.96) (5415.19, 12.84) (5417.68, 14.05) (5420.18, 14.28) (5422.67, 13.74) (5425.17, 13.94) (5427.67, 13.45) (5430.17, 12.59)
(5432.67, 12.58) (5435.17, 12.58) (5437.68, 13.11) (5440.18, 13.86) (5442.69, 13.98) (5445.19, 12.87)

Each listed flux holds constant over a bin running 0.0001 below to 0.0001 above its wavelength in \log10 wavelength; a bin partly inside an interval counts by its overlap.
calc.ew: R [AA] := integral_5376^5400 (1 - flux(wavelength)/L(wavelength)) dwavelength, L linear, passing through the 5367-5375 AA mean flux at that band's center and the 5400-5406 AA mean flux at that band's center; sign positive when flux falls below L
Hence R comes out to -1.6 AA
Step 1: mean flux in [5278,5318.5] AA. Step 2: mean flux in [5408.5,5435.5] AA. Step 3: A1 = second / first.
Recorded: 1.0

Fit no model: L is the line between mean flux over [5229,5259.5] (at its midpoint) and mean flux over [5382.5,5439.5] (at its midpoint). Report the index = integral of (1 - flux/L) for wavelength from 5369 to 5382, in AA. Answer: -0.3 AA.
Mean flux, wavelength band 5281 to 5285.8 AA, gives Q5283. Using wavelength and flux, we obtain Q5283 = 12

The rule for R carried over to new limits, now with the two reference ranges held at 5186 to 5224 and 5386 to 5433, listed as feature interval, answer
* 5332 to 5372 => -2.2 AA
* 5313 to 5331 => 0.0 AA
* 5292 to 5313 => -1.0 AA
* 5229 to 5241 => -0.8 AA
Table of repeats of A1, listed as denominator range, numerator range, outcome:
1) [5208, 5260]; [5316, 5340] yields 1.00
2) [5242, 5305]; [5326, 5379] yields 1.06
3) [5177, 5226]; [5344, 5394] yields 1.14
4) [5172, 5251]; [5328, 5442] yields 1.09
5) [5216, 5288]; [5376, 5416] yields 1.04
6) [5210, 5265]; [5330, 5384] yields 1.06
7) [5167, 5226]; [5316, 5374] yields 1.14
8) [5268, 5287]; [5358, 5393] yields 1.10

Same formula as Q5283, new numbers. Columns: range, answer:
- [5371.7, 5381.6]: 13.5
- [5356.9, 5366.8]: 13.5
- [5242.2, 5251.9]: 13.2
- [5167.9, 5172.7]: 10.7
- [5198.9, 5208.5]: 11.5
